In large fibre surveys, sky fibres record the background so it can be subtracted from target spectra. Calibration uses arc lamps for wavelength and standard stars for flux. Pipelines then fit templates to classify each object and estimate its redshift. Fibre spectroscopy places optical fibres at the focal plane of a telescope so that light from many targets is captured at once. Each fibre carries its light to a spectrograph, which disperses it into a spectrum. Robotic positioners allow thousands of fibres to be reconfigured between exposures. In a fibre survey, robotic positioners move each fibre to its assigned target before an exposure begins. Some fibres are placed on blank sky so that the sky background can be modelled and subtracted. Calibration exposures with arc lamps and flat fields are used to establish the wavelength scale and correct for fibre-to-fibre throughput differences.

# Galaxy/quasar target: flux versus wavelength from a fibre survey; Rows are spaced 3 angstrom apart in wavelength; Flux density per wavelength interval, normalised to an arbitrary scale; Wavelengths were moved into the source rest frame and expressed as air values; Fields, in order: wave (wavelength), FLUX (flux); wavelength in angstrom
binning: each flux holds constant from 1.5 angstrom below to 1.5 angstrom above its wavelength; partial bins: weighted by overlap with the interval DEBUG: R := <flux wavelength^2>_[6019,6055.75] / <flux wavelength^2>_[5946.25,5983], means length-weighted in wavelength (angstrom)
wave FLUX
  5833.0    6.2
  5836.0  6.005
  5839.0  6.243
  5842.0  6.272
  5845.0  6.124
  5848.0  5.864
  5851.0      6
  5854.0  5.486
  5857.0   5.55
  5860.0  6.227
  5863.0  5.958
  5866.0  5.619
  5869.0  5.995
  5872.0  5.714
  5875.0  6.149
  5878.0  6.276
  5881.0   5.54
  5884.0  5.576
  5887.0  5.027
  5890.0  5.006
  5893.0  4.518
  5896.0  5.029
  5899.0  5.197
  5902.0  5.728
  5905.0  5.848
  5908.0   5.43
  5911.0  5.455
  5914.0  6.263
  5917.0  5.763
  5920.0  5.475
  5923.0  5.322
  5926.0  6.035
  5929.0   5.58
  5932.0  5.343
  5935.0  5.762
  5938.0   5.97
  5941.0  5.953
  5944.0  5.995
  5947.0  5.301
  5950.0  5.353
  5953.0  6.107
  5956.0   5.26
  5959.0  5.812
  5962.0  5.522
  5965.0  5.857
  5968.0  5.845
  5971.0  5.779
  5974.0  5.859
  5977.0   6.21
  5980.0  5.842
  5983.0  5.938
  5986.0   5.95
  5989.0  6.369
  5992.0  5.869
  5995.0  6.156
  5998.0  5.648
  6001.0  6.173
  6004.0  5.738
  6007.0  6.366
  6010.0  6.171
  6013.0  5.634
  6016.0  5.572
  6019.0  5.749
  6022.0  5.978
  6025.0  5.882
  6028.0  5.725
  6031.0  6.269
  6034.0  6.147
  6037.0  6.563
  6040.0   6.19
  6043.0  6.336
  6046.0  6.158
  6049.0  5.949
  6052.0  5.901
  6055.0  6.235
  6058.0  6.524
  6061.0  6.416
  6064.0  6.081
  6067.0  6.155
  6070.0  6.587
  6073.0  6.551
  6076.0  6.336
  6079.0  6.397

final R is 1.1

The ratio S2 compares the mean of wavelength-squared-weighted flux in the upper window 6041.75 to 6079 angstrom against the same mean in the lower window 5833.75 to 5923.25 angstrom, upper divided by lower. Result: 1.2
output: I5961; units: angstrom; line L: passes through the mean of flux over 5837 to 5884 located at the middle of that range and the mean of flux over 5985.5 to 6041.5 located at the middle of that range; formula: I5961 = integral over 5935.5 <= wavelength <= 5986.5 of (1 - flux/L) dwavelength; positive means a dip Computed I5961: 1.6 angstrom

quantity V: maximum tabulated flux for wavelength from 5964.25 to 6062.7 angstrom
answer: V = 6.563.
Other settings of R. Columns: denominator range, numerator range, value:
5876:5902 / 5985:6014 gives 1.17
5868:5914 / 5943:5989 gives 1.08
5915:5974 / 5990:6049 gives 1.08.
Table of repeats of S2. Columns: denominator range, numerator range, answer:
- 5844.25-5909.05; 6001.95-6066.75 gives 1.14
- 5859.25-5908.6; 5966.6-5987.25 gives 1.10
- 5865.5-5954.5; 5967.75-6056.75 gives 1.11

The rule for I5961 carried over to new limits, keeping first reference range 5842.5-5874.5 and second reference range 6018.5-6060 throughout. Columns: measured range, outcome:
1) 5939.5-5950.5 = 0.6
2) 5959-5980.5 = 0.7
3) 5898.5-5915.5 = 0.8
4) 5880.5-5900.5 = 2.7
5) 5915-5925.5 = 0.6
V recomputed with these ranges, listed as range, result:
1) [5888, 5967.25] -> 6.263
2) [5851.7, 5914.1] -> 6.276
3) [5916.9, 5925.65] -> 5.763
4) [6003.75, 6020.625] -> 6.366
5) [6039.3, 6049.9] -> 6.336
